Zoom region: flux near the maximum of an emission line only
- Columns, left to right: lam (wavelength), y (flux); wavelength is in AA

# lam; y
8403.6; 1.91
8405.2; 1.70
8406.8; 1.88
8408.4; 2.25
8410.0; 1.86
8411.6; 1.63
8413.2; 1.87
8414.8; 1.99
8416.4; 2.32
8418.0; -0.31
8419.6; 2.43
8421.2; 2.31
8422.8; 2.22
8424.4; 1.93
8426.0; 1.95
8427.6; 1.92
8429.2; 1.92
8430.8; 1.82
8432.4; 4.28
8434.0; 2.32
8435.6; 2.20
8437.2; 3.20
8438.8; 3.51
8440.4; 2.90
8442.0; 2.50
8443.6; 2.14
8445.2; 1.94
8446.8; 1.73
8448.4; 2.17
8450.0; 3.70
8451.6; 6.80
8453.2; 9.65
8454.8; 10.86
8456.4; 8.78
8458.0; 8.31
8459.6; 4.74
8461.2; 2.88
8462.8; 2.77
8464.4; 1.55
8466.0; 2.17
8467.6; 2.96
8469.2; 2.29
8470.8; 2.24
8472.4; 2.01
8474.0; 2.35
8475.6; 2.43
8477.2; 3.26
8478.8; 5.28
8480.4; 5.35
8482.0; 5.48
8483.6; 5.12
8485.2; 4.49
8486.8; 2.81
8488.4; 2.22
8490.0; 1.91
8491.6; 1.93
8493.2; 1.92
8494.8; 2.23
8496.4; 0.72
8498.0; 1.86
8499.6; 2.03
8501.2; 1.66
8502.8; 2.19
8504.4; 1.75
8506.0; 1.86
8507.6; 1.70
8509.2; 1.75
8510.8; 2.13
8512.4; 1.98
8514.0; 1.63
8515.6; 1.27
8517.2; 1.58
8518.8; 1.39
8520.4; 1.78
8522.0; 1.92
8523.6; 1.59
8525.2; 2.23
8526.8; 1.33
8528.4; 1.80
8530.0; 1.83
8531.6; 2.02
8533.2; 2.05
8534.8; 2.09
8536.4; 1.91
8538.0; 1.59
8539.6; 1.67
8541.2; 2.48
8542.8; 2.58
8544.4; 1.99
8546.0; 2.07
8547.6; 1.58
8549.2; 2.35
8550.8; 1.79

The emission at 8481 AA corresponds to [N II]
